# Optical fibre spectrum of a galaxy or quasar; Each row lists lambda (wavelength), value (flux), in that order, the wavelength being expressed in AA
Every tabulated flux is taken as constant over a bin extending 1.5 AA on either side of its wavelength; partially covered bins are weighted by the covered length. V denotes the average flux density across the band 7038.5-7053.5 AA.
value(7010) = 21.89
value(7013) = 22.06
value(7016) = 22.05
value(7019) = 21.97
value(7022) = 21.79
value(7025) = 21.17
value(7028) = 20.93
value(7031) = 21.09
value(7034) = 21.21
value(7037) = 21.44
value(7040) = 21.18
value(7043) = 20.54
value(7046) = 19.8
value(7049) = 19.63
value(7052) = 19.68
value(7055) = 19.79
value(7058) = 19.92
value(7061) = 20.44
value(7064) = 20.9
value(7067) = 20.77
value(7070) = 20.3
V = 20.2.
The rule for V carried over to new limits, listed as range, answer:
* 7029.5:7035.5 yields 21.2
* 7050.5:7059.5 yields 19.8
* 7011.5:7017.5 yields 22.1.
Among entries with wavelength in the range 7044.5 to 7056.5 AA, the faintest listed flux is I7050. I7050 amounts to 19.63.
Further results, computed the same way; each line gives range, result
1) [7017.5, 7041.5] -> 20.93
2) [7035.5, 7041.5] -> 21.18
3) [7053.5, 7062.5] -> 19.79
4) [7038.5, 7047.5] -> 19.8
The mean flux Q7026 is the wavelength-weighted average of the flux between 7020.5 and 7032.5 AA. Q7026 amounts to 21.2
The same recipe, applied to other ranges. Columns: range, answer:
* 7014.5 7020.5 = 22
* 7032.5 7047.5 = 20.8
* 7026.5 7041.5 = 21.2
